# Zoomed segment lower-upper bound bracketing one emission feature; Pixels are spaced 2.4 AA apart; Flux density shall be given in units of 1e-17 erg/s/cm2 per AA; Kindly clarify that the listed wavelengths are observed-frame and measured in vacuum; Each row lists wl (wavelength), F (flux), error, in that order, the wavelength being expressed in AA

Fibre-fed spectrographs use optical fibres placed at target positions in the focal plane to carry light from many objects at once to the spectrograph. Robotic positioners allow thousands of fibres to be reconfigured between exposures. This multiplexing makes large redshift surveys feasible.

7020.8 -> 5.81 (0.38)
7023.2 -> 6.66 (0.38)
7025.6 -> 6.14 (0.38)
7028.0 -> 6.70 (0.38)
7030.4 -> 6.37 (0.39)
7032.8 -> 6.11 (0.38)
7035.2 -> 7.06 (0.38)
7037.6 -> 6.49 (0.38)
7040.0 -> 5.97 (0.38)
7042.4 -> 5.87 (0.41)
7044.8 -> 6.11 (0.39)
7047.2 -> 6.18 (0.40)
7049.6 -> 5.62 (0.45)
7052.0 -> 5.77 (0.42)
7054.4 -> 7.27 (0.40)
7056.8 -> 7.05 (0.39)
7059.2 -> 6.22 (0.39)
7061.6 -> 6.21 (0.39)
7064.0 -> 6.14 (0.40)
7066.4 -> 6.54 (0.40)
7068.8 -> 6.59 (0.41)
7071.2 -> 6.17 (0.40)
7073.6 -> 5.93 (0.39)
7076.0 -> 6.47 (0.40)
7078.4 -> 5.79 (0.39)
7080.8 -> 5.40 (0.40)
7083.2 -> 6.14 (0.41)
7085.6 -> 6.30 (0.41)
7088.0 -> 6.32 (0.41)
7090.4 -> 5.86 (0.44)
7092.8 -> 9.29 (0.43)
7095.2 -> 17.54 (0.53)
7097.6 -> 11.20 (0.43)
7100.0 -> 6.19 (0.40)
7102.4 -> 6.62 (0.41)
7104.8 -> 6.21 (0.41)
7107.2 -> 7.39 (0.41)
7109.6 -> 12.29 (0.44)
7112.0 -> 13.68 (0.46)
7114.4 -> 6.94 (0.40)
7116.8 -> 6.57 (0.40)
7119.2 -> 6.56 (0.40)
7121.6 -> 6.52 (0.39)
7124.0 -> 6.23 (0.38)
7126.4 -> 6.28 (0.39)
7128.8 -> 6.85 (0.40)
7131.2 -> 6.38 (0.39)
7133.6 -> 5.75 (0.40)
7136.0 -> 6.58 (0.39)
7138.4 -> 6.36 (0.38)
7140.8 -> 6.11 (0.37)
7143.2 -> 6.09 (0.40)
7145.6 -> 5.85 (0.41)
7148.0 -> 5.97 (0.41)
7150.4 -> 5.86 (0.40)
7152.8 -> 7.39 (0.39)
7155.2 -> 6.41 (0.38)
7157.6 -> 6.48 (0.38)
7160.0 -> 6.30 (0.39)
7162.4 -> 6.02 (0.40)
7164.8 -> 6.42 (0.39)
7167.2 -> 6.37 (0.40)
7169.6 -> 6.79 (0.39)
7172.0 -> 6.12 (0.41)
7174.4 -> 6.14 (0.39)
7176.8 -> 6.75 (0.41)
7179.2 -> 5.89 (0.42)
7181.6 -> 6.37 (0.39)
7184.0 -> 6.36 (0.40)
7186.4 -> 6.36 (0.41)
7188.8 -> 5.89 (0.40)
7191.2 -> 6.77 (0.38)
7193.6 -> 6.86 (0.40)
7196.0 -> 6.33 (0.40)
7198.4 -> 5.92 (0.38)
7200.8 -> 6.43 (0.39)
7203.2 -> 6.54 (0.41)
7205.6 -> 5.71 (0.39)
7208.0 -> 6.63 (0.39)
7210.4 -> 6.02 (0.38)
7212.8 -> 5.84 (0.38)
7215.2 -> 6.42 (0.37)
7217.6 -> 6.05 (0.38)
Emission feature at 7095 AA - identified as [S II] 6716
